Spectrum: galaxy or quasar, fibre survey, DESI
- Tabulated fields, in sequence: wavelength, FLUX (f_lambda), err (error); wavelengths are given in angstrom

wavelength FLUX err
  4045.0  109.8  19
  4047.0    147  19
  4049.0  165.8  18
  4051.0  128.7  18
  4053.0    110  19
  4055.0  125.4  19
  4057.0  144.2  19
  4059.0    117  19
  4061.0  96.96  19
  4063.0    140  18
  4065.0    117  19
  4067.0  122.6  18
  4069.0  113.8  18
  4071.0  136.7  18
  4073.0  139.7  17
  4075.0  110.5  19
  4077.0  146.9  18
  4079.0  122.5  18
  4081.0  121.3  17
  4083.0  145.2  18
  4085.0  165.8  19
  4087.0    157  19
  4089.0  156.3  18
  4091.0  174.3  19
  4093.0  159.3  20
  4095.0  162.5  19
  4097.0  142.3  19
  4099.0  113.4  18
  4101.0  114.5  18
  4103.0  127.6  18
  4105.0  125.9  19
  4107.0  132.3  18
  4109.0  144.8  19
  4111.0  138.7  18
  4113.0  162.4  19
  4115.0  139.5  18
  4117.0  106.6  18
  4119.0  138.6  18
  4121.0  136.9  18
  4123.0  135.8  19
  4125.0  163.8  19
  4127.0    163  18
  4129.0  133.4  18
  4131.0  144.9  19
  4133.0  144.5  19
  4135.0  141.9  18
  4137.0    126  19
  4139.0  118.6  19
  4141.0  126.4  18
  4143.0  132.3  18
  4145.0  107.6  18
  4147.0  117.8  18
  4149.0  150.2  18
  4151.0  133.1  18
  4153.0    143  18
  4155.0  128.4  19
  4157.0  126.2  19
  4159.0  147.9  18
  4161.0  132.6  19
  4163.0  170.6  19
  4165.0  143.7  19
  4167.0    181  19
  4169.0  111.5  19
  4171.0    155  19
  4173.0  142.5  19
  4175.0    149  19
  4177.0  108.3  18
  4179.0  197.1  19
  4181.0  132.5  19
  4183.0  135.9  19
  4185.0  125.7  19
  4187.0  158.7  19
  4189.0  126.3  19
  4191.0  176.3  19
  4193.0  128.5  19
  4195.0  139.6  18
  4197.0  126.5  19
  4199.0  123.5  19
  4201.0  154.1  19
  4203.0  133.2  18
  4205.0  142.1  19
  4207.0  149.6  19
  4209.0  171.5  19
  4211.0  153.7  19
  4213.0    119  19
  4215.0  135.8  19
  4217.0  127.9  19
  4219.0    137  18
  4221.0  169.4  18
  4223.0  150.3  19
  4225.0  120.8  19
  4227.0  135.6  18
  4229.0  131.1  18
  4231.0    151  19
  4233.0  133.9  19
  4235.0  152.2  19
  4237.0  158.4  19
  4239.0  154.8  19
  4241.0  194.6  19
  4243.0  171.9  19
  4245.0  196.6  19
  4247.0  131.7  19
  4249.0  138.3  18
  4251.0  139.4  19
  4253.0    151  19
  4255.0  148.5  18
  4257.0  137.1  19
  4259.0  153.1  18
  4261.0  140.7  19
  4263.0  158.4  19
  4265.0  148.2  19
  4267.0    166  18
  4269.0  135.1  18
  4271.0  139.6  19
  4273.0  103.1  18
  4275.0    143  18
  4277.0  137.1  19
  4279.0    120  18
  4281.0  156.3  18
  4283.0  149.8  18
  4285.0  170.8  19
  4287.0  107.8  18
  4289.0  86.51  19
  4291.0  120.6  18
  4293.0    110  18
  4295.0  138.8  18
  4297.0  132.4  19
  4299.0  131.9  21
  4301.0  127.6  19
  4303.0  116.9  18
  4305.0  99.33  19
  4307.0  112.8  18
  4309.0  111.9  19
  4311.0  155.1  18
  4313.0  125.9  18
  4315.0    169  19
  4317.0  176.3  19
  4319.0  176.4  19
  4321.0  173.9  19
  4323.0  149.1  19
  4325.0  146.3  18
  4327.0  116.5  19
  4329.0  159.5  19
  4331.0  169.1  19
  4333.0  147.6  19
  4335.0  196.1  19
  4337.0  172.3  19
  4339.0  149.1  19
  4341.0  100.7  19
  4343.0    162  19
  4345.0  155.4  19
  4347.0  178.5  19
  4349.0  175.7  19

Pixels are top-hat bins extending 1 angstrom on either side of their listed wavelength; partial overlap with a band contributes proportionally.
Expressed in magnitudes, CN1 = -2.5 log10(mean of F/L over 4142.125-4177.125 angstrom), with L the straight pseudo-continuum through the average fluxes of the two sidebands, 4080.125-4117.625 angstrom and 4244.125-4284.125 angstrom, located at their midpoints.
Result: 0.03 mag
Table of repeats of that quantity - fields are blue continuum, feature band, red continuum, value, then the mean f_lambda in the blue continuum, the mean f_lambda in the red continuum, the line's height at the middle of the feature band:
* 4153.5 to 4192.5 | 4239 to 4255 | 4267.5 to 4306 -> -0.19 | 144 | 128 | 134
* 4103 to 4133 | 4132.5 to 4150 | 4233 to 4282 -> 0.10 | 140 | 149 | 142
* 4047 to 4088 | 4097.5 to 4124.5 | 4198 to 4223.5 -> 0.02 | 132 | 143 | 135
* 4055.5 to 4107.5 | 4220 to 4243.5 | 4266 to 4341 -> -0.10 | 135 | 140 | 138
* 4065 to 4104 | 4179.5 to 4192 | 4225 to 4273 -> 0.00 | 138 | 149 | 145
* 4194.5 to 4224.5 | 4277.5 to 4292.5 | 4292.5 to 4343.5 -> 0.10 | 142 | 143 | 143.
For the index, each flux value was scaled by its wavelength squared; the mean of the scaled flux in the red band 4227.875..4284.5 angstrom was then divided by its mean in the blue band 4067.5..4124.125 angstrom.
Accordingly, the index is 1.16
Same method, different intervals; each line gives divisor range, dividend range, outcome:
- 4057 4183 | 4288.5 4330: 1.08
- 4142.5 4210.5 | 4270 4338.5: 1.05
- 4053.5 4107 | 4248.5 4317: 1.11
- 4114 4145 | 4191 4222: 1.08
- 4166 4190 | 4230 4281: 1.07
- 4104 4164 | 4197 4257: 1.12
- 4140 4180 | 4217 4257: 1.11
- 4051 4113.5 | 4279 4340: 1.17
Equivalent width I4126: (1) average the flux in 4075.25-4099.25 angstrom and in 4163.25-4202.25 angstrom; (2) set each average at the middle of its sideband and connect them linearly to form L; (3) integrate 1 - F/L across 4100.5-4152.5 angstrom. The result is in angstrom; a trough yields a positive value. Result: 3.7 angstrom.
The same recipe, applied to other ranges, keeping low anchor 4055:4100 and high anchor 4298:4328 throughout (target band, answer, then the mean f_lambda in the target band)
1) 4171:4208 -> -1.1 angstrom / 142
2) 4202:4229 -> -0.7 angstrom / 142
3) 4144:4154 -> 0.5 angstrom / 130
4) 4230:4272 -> -4.2 angstrom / 152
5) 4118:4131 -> -0.8 angstrom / 145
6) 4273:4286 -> -0.4 angstrom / 143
